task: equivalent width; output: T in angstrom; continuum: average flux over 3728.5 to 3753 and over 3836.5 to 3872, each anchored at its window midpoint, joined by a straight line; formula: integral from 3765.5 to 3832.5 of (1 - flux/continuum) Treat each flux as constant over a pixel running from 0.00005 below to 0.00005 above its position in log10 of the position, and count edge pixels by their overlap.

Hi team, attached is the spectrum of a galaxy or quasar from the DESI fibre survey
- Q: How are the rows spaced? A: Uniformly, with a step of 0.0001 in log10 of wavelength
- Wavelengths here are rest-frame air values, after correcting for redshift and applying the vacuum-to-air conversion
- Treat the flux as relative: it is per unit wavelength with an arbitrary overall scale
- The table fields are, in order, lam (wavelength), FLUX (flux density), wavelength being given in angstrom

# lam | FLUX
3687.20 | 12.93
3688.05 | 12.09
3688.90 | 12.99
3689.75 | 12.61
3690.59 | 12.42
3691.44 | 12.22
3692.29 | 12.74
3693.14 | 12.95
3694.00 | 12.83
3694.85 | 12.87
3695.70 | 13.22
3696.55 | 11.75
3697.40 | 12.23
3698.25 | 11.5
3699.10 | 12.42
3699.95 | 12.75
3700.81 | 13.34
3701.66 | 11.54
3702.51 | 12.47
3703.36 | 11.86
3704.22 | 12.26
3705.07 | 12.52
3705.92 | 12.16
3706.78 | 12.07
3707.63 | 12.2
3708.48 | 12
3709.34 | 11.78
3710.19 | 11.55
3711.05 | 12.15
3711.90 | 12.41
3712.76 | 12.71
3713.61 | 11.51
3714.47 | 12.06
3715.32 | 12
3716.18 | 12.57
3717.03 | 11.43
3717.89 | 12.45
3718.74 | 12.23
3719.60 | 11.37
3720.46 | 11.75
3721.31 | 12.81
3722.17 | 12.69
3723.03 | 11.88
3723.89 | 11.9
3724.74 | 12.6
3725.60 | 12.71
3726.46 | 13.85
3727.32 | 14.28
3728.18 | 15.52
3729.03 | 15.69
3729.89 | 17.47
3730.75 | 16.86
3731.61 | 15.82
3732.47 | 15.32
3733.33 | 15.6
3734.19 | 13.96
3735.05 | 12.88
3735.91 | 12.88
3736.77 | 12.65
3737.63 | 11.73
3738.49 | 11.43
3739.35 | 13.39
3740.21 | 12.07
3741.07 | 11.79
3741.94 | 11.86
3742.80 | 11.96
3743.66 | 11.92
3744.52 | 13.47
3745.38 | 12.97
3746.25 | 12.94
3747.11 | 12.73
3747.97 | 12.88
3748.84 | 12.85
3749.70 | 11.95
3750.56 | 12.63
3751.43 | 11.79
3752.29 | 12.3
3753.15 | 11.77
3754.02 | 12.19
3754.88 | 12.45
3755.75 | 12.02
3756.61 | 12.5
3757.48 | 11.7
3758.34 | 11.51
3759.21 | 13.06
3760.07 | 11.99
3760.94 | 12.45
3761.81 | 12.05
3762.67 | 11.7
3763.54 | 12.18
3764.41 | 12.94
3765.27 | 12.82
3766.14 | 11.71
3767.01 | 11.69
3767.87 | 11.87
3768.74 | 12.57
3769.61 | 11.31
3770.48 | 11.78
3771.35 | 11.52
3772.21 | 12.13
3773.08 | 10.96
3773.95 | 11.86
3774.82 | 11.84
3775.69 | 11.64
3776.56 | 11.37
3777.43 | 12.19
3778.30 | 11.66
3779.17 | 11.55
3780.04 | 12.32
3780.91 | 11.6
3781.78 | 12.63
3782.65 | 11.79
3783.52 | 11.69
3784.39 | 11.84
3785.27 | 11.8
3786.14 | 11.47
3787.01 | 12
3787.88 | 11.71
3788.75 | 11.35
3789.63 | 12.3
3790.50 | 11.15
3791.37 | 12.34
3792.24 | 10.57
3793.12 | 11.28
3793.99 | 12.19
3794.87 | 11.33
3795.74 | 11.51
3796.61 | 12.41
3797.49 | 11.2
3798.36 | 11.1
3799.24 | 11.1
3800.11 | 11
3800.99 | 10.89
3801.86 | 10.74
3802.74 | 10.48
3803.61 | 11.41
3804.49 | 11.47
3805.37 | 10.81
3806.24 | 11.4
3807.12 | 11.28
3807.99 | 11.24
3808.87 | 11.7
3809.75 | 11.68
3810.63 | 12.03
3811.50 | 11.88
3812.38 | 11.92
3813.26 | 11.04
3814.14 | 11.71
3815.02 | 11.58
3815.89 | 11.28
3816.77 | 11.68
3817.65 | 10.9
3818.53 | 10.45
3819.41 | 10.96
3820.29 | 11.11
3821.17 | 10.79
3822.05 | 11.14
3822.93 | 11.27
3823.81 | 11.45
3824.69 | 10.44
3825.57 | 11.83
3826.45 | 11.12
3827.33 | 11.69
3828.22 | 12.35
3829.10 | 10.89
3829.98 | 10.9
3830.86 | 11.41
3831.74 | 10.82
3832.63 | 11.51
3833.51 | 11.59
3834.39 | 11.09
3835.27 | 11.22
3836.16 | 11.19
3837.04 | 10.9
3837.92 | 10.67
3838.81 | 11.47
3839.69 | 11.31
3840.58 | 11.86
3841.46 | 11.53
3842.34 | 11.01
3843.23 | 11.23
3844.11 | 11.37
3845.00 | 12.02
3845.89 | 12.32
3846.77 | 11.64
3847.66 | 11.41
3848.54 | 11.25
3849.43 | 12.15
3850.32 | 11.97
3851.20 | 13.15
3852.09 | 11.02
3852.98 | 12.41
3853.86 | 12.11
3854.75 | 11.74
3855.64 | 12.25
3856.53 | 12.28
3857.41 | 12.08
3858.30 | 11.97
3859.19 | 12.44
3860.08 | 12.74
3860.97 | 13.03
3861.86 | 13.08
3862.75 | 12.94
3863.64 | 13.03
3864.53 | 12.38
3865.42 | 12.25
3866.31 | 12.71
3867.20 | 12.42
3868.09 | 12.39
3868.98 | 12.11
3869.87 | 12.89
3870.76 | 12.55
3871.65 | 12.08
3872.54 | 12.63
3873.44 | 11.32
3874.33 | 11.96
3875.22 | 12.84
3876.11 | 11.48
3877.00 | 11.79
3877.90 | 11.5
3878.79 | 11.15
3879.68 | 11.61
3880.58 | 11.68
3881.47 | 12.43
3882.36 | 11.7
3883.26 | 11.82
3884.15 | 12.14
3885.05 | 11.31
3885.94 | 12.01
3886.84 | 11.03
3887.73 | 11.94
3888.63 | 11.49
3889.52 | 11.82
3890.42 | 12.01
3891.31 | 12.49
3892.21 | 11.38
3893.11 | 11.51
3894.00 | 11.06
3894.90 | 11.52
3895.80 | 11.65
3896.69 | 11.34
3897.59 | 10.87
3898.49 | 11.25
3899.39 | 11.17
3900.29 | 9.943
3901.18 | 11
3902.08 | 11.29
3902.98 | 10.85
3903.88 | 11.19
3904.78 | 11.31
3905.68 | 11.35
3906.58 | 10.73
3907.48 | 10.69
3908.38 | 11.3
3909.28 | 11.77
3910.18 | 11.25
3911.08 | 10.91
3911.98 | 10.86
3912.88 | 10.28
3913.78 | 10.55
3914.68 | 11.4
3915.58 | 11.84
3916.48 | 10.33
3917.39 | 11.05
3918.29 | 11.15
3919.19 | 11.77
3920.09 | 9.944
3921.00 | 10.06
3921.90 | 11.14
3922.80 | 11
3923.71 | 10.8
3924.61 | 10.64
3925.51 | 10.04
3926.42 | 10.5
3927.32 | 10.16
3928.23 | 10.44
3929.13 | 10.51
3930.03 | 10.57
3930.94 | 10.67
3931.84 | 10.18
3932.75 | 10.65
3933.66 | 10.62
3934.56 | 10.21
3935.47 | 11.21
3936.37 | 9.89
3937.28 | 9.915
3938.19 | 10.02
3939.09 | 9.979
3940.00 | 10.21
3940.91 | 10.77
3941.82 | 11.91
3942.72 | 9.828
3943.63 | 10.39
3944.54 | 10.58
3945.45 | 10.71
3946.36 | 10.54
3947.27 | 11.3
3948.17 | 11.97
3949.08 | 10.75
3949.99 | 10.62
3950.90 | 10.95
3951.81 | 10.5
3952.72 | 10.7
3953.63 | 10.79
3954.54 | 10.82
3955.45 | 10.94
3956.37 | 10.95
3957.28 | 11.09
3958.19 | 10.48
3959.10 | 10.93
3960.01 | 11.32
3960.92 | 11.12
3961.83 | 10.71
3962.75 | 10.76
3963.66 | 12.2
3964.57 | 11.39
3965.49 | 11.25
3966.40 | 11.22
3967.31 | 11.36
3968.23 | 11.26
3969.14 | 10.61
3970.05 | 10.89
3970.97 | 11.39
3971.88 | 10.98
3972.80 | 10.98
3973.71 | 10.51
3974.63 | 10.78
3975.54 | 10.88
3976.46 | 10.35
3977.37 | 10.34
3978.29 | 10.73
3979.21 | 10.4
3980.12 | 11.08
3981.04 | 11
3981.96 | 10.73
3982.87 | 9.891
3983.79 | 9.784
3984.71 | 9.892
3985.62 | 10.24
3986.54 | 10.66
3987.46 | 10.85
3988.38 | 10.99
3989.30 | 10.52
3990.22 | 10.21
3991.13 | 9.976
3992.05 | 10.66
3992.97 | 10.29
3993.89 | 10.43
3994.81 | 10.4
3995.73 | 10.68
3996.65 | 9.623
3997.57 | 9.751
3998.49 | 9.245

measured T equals 6.1 angstrom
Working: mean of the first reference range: 13.3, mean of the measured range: 11.5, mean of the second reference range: 12.1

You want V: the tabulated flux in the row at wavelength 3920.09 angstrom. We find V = 9.944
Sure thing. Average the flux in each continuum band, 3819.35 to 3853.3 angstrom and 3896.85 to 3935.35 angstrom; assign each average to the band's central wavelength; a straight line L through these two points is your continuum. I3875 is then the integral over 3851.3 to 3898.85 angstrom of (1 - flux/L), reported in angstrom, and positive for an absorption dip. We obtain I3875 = -3.7 angstrom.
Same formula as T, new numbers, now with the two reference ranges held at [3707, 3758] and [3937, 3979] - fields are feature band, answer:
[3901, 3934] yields 1.1 angstrom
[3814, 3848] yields 1.8 angstrom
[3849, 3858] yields -0.3 angstrom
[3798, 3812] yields 1.0 angstrom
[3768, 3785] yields 0.8 angstrom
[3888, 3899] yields -0.1 angstrom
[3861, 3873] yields -1.0 angstrom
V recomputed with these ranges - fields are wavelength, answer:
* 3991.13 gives 9.976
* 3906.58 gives 10.73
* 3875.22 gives 12.84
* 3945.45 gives 10.71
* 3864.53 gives 12.38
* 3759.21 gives 13.06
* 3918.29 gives 11.15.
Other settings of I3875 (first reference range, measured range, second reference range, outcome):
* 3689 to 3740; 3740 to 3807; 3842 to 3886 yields 3.59 angstrom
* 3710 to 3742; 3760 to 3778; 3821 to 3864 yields 0.91 angstrom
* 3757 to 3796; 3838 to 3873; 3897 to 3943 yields -2.75 angstrom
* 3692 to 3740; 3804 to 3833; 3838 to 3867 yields 2.19 angstrom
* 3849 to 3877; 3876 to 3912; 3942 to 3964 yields 1.28 angstrom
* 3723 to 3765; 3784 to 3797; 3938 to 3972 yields 0.87 angstrom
